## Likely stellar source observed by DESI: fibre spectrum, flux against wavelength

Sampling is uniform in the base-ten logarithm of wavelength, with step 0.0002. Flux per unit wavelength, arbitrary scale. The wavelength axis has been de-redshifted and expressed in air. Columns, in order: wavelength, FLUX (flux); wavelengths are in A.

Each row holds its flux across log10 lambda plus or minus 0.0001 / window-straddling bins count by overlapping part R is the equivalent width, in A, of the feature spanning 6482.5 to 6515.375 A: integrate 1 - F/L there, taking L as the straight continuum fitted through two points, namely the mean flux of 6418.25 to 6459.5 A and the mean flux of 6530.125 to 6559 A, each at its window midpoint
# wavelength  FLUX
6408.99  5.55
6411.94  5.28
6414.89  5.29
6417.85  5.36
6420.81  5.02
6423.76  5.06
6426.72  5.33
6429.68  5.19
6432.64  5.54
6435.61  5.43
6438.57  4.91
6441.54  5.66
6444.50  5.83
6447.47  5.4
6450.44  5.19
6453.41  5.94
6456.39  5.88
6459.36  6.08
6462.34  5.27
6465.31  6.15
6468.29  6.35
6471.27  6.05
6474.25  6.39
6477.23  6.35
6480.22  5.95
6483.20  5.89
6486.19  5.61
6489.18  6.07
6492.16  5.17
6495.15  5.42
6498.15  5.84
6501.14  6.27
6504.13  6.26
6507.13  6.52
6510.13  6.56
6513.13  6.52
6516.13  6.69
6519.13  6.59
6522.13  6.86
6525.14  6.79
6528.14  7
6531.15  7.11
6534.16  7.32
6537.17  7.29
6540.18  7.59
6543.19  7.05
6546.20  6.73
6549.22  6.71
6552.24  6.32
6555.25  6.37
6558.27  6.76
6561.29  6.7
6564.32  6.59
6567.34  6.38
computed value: 1.4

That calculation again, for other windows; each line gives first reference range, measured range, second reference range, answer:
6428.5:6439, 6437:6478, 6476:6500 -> -2.1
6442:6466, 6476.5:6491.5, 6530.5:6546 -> 0.8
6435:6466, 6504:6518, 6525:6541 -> 0.5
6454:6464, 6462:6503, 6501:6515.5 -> 1.0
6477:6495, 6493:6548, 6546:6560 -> -4.3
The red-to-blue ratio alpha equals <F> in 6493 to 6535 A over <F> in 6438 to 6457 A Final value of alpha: 1.17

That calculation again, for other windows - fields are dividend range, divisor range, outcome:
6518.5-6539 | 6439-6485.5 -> 1.20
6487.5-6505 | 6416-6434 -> 1.11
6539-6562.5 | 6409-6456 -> 1.26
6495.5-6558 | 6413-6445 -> 1.26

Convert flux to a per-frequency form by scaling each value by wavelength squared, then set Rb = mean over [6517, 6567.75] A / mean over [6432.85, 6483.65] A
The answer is 1.2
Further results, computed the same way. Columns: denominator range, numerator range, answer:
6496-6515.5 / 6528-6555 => 1.12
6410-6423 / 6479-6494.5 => 1.12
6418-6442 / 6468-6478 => 1.21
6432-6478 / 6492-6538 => 1.15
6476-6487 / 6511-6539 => 1.18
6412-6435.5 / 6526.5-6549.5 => 1.40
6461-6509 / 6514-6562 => 1.17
